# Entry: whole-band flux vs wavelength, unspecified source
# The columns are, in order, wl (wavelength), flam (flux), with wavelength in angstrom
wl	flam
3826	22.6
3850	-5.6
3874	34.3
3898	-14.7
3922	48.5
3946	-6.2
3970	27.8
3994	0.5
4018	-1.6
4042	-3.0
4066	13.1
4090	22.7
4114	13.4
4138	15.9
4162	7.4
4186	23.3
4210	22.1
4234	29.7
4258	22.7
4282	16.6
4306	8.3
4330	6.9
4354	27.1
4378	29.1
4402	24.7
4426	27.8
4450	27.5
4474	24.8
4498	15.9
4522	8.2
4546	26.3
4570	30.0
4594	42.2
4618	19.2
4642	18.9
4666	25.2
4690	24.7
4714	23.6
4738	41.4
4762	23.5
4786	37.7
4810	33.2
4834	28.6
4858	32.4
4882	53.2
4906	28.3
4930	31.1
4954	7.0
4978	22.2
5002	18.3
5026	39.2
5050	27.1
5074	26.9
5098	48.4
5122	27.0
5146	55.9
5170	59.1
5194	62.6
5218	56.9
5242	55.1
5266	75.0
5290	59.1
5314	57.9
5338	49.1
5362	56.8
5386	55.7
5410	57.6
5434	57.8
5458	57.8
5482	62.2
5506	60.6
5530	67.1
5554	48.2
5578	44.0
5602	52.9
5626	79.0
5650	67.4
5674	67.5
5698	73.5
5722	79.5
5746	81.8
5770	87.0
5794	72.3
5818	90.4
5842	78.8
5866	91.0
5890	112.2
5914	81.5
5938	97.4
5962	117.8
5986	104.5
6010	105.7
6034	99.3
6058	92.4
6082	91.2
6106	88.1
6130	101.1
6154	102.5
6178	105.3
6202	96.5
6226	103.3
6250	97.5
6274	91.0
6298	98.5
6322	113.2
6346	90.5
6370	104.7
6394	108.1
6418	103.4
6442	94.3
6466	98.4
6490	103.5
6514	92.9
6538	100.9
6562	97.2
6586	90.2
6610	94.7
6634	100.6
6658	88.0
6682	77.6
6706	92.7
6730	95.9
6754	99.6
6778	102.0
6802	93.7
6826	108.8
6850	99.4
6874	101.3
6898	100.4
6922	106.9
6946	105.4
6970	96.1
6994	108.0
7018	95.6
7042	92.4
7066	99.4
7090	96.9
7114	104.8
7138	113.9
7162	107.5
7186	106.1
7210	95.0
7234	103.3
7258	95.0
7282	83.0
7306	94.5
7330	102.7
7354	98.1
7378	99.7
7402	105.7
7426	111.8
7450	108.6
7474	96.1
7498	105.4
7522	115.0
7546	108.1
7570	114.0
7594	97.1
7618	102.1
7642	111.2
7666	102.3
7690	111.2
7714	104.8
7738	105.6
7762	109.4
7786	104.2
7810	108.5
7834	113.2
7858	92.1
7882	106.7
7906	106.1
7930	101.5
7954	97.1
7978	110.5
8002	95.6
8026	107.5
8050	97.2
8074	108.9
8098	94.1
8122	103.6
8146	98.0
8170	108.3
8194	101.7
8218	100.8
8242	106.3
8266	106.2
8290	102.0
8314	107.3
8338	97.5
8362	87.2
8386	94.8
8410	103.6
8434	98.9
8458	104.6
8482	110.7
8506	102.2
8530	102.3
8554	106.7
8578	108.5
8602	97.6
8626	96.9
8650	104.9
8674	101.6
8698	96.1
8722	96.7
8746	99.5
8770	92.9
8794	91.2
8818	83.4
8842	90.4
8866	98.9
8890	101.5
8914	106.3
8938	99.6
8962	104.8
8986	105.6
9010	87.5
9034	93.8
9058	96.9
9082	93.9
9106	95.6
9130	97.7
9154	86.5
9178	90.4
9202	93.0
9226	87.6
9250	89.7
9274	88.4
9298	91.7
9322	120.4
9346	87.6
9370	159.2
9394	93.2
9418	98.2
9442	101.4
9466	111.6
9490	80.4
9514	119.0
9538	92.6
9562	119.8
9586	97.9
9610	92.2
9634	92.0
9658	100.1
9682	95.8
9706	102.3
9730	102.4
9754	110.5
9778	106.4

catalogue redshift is 0.290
